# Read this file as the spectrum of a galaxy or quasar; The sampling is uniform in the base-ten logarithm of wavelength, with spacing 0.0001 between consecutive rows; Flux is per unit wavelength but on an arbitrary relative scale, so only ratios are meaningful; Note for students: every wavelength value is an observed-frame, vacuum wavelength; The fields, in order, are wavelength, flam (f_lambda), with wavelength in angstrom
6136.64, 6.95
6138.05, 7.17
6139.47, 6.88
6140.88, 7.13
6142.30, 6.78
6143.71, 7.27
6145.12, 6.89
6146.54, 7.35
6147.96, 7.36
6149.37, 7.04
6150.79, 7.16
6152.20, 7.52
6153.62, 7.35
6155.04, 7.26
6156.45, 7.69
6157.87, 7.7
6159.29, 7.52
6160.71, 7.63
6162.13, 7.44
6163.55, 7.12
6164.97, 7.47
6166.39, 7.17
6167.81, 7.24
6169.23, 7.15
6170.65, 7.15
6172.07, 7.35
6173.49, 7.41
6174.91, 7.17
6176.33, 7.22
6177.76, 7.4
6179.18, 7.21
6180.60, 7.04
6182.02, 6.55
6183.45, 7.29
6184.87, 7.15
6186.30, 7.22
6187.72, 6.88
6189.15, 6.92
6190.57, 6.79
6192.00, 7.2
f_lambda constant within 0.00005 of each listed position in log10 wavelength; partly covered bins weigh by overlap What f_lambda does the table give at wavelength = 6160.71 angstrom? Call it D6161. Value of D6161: 7.63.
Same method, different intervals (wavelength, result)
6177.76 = 7.4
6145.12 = 6.89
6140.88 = 7.13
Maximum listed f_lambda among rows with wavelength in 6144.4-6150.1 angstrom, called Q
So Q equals 7.36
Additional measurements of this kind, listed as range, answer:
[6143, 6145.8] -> 7.27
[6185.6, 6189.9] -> 7.22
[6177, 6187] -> 7.4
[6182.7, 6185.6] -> 7.29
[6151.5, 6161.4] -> 7.7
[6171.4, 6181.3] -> 7.41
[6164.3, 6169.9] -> 7.47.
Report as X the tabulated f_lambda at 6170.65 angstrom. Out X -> 7.15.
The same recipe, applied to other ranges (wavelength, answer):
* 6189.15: 6.92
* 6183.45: 7.29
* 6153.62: 7.35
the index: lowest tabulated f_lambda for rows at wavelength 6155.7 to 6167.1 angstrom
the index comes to 7.12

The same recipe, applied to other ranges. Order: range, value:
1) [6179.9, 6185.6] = 6.55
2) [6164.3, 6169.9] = 7.15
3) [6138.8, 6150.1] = 6.78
